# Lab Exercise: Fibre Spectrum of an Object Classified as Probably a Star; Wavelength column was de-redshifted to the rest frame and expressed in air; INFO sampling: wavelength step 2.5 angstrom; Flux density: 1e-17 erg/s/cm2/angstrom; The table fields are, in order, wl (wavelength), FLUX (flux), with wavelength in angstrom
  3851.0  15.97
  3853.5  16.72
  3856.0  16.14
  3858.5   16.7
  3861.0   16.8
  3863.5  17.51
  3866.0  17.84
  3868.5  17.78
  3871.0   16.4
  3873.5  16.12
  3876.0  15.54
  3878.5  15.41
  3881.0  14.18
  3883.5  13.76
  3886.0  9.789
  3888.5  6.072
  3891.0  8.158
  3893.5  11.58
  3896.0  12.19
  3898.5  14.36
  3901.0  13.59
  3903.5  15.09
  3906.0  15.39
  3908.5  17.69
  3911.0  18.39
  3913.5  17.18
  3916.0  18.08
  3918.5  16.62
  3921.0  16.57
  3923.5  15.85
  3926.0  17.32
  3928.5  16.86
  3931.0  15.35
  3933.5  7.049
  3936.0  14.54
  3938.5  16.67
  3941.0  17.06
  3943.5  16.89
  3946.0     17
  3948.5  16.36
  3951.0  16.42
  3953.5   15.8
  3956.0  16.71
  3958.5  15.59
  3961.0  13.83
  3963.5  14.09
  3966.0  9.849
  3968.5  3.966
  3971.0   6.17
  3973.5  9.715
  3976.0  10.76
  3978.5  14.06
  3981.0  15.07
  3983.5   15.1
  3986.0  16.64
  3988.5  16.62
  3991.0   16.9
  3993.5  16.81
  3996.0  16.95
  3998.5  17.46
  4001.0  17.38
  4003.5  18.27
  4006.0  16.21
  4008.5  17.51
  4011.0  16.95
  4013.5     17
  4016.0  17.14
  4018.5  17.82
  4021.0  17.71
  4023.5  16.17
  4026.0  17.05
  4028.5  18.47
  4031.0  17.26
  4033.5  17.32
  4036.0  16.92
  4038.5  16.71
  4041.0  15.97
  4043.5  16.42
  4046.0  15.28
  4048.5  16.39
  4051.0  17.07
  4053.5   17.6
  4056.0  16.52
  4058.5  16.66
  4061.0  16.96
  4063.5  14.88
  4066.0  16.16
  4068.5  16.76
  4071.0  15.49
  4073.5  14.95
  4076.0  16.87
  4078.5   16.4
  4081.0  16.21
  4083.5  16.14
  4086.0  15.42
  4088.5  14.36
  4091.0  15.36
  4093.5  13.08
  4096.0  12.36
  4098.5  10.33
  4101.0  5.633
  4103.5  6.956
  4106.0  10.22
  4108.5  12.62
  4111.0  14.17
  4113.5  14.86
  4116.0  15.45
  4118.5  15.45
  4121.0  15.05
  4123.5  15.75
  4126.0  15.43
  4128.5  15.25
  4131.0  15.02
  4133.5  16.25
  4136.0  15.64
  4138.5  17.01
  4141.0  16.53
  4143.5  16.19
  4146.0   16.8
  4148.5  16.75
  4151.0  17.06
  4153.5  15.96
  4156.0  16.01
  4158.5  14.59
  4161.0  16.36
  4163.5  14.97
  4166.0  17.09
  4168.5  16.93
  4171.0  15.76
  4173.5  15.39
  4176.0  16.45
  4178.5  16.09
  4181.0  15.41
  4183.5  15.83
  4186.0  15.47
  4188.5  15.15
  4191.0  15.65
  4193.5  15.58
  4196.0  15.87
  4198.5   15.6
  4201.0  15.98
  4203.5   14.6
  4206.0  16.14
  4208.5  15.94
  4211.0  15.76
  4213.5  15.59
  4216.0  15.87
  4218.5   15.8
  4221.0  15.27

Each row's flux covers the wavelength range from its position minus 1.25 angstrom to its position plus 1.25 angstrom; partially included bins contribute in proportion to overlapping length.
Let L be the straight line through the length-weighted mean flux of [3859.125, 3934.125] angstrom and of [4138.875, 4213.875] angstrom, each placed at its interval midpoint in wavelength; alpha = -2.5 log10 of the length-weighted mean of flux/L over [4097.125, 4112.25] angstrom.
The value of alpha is 0.49 mag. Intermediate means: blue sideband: 14.9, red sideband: 15.9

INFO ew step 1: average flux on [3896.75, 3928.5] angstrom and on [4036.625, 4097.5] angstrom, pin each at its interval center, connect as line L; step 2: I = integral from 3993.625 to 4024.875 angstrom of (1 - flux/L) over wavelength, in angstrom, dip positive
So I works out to -2.3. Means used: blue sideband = 16.3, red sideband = 15.8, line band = 17.2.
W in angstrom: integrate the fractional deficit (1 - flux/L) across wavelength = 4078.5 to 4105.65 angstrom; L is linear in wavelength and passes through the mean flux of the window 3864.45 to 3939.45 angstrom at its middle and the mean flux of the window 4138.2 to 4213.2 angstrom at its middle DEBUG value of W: 5.0 angstrom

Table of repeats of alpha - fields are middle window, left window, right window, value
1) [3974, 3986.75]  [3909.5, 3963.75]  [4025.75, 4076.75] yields 0.16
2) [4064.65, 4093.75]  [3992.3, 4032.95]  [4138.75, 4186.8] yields 0.07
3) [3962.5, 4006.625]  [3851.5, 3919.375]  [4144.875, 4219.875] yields 0.10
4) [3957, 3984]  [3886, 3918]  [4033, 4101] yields 0.25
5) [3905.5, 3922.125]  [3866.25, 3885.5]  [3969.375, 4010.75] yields -0.13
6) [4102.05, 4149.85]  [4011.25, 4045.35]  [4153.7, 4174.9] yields 0.10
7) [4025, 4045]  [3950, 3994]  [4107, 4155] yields -0.19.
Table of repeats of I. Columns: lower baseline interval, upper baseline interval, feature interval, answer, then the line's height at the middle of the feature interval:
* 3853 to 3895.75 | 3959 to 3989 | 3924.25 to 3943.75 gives -3.15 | 13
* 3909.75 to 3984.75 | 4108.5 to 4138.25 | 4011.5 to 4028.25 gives -2.73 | 14.8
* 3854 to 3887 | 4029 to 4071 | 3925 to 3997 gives 8.15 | 16.2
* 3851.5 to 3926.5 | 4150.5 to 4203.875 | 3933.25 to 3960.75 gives -0.77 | 15.3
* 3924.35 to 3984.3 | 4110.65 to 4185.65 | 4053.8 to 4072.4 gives -1.60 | 15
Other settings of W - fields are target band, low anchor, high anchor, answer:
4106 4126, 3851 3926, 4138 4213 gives 1.60 angstrom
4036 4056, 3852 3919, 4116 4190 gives -1.26 angstrom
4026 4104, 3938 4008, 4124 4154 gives 0.83 angstrom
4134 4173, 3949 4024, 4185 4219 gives -1.83 angstrom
